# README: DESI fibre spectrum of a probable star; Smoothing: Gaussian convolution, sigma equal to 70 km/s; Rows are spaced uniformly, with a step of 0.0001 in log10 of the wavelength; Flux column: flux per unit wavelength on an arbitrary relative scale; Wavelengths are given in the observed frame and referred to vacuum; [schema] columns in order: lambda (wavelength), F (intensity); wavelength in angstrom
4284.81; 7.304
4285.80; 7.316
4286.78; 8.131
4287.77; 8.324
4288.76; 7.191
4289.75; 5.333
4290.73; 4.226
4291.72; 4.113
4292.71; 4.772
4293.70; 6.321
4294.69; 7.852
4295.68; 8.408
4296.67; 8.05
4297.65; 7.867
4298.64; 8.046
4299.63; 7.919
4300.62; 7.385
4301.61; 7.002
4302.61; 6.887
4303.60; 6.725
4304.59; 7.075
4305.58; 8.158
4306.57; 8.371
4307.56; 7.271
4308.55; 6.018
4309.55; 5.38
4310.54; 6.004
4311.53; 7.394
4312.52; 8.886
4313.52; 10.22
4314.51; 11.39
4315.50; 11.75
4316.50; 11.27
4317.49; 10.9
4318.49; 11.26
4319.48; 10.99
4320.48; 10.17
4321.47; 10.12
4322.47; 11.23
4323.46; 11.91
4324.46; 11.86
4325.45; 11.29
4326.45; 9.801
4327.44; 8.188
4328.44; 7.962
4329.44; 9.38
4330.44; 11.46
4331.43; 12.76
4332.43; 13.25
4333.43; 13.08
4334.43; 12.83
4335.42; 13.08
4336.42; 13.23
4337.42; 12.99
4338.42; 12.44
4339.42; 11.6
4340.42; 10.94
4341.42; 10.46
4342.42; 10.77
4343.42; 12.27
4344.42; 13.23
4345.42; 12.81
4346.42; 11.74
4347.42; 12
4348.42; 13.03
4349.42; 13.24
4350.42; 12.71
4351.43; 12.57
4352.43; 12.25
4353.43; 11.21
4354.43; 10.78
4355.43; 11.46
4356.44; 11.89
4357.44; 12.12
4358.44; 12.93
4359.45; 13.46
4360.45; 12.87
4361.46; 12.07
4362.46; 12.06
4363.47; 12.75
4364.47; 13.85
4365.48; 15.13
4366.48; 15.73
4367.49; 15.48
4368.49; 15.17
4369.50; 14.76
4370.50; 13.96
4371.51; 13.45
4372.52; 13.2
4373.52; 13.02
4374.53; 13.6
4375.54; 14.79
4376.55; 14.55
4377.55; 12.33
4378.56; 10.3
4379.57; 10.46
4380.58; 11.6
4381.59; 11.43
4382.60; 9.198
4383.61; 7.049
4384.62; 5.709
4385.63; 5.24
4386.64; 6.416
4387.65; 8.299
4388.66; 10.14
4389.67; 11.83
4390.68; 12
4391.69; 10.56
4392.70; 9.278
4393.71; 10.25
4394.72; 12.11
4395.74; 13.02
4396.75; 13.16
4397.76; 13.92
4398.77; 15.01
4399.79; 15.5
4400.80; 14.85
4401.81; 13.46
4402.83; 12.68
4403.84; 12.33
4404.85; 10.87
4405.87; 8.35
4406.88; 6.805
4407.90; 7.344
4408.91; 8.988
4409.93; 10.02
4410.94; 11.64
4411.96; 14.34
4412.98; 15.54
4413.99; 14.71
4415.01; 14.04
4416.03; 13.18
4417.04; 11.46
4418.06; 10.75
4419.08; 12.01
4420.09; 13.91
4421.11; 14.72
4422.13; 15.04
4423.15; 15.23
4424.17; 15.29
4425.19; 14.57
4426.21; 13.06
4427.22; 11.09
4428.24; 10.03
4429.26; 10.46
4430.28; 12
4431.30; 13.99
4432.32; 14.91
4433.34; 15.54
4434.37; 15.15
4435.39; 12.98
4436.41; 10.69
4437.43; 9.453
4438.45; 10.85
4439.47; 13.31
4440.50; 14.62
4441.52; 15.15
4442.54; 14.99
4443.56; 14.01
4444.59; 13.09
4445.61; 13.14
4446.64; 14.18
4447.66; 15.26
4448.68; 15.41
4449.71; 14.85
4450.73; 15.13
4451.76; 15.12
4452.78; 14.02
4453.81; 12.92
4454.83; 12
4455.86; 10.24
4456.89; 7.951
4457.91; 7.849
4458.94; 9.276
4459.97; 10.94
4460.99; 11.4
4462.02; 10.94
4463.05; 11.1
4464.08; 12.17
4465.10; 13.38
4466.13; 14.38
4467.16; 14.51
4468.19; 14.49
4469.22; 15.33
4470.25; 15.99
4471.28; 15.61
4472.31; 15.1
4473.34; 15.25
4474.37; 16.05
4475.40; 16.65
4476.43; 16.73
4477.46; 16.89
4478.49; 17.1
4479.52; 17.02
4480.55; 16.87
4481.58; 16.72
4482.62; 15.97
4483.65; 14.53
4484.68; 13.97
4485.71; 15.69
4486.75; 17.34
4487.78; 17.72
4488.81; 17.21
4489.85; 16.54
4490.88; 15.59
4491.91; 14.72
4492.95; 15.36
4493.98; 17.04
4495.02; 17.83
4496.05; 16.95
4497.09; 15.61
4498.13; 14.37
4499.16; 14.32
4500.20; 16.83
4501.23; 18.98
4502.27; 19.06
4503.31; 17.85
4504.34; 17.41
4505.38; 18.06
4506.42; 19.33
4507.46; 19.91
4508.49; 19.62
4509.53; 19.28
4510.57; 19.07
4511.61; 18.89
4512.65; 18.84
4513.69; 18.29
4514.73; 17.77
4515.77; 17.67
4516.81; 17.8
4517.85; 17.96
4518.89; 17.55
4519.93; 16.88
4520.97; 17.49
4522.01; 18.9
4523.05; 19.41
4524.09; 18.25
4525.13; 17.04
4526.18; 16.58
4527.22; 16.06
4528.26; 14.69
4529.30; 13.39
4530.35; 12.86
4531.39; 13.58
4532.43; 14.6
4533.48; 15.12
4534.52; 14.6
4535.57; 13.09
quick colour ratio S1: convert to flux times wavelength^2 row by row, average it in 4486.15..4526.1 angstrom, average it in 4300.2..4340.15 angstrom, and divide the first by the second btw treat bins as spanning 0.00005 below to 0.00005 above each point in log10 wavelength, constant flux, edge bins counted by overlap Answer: 1.91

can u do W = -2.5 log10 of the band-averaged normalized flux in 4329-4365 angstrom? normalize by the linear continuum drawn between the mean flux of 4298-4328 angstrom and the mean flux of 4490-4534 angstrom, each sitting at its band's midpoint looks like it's -0.18 mag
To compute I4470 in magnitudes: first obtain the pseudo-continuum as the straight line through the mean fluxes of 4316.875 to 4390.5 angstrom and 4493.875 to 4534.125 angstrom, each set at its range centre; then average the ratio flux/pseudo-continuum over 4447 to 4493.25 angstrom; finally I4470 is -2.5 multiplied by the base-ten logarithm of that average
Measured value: 0.095 mag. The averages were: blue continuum 11.8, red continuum 17.2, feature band 14.4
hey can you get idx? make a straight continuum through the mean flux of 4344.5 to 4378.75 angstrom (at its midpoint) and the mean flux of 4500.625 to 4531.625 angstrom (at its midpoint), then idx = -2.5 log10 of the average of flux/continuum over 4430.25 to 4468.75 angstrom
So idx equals 0.206 mag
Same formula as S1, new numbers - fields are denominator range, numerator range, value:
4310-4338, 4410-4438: 1.26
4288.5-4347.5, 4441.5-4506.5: 1.68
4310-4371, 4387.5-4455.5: 1.12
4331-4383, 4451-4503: 1.23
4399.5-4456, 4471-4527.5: 1.36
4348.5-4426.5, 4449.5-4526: 1.36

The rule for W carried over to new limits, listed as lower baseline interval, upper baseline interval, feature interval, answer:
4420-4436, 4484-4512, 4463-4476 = 0.070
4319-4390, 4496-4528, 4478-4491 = 0.026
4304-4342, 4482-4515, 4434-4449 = 0.115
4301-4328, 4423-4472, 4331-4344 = -0.242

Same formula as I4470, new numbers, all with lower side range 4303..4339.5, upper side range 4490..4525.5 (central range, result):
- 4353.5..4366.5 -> -0.08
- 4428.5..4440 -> 0.17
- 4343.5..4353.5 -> -0.11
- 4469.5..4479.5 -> 0.01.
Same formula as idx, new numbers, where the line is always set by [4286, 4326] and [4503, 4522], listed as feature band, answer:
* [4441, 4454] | 0.05 mag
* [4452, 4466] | 0.36 mag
